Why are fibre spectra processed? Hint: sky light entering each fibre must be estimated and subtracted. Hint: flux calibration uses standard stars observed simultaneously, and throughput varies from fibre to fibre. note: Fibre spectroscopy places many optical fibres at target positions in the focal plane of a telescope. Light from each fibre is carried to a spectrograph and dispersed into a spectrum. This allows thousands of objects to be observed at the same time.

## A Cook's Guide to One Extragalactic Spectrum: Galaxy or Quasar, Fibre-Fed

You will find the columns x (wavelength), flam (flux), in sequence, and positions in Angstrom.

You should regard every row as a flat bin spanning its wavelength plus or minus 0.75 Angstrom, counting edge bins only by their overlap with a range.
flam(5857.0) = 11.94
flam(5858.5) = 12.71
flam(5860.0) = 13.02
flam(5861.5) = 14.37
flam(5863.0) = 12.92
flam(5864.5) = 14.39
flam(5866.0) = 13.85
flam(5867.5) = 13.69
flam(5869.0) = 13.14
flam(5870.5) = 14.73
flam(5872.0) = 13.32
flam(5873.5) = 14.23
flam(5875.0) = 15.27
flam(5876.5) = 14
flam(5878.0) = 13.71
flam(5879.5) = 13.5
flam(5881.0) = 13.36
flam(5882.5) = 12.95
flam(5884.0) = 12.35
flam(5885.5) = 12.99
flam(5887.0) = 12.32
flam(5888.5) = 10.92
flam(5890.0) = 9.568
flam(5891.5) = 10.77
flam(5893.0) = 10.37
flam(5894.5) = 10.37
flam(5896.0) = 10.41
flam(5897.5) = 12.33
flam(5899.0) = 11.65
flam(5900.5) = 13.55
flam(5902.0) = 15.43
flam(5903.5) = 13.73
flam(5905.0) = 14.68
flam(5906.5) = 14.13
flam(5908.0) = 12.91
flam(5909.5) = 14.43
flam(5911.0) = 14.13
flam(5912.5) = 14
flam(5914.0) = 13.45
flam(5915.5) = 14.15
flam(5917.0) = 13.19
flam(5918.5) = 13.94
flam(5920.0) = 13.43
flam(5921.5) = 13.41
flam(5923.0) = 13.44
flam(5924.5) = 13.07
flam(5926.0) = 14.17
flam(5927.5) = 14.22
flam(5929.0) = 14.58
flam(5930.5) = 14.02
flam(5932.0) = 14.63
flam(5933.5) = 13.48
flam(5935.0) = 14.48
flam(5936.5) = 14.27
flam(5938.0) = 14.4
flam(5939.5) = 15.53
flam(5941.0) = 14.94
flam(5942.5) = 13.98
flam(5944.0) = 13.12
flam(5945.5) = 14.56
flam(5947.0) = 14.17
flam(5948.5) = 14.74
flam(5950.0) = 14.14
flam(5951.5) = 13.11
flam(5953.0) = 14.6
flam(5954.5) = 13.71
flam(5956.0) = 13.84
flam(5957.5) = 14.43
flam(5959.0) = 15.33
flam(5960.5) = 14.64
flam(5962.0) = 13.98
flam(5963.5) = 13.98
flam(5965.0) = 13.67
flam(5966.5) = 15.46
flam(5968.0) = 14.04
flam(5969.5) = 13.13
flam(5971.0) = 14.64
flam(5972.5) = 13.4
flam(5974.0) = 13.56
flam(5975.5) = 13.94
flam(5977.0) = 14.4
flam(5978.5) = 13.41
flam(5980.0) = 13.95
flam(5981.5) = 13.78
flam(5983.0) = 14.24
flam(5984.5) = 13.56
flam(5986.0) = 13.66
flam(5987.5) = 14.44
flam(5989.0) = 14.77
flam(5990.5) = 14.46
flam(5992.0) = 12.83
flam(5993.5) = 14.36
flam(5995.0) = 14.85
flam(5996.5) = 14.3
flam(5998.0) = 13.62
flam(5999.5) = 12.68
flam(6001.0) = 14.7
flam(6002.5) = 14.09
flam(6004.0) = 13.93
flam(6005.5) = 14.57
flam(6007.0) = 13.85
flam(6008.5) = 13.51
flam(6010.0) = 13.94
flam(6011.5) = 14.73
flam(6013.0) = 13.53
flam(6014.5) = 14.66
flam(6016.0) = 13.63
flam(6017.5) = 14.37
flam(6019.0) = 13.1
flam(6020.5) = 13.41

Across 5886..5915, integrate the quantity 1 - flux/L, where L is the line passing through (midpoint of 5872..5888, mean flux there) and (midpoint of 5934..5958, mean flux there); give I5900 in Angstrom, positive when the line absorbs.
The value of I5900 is 2.3 Angstrom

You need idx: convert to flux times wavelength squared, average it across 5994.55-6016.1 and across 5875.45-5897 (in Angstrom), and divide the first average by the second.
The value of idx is 1.22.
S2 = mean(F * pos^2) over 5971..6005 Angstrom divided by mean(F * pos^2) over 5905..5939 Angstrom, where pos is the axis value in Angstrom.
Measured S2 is 1.0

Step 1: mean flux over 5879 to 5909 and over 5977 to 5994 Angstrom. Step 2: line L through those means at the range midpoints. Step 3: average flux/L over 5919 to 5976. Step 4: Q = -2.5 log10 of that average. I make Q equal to -0.06 mag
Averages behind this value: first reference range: 12.4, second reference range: 14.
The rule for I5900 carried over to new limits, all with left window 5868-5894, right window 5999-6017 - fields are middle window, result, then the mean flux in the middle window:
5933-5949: -1.2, 14.3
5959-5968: -0.5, 14.4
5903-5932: -1.6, 13.9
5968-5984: -0.2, 13.8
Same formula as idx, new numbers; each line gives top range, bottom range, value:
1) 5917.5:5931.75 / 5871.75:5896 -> 1.13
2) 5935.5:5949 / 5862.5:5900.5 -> 1.16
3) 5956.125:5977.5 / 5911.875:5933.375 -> 1.04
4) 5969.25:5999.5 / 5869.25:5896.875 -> 1.15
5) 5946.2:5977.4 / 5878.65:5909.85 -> 1.16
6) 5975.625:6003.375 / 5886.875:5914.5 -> 1.15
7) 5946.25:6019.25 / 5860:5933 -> 1.09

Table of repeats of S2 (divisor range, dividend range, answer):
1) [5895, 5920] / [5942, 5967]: 1.07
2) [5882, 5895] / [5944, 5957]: 1.26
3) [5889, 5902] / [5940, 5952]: 1.27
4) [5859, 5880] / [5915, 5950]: 1.04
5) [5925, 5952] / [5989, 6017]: 1.01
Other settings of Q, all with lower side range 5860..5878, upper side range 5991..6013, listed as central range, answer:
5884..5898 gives 0.24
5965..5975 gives 0.00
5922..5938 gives -0.01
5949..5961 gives -0.02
